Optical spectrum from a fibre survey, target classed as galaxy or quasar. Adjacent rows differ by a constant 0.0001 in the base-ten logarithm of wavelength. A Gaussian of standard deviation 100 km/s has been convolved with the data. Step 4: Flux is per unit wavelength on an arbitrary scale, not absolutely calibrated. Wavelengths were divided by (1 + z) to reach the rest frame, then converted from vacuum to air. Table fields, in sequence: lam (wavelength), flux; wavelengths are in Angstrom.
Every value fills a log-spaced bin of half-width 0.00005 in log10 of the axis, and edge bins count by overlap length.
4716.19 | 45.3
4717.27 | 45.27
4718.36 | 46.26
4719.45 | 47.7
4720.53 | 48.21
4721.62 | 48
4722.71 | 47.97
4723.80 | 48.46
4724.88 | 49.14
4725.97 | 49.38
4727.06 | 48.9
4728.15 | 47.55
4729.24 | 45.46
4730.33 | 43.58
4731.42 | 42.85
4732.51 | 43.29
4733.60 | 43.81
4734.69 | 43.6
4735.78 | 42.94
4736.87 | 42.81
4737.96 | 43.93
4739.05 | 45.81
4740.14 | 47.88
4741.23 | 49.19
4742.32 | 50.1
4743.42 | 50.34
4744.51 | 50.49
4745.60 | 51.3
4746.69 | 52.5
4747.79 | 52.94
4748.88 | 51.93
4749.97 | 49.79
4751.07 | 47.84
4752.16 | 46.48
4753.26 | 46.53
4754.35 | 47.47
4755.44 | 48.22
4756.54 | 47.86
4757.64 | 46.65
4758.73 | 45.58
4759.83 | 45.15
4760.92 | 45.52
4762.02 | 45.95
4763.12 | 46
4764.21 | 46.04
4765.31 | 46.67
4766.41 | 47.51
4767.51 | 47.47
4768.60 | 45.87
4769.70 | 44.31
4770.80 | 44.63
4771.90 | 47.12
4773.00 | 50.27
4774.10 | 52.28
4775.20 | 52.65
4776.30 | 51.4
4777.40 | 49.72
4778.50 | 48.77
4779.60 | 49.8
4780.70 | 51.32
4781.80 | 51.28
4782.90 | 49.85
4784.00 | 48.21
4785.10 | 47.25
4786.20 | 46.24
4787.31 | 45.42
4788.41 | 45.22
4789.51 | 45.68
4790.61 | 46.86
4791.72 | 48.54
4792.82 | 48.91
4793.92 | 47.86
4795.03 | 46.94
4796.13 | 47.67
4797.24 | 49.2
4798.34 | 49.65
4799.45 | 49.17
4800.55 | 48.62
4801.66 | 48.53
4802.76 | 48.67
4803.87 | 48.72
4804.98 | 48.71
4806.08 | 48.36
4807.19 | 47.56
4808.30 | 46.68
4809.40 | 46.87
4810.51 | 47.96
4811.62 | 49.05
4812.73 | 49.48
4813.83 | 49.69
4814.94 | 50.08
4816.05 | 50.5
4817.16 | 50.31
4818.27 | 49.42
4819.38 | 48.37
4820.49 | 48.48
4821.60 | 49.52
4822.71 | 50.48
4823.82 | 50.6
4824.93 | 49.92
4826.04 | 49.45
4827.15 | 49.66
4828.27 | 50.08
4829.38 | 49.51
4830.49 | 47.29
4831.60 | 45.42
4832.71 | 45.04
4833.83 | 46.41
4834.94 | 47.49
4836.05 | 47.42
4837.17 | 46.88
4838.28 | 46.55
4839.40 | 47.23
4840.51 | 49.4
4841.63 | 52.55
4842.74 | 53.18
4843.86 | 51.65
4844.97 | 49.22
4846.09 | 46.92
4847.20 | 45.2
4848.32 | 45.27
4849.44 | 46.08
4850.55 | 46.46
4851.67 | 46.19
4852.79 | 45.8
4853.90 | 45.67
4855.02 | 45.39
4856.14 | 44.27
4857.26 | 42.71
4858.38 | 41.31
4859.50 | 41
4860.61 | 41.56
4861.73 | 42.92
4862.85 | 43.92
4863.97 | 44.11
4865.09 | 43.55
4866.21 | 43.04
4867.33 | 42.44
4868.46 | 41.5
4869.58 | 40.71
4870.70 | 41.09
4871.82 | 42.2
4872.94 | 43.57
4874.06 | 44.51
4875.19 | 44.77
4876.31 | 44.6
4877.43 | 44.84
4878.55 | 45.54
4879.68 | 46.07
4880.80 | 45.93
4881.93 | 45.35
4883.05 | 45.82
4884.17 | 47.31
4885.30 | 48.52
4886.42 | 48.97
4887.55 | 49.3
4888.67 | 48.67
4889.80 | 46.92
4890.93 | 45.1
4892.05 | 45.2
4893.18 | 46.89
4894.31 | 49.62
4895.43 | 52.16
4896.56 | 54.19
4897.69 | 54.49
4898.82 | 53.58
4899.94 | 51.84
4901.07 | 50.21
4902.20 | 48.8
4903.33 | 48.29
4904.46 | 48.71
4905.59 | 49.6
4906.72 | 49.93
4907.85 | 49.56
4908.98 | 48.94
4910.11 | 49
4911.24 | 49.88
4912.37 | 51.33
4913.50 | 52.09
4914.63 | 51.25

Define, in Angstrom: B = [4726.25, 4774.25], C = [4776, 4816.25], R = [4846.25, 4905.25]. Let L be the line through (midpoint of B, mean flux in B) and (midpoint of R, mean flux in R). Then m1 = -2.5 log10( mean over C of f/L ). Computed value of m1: -0.04 mag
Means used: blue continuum 47.1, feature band 48.5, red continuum 46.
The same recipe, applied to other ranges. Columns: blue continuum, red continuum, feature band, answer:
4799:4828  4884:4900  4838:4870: 0.09 mag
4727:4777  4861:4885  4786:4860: -0.06 mag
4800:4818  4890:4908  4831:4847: 0.02 mag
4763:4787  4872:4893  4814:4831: -0.05 mag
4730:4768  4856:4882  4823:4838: -0.08 mag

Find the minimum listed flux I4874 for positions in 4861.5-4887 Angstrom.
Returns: 40.71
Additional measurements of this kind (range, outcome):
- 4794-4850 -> 45.04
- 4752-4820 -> 44.31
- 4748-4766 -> 45.15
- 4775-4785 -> 48.21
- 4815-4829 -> 48.37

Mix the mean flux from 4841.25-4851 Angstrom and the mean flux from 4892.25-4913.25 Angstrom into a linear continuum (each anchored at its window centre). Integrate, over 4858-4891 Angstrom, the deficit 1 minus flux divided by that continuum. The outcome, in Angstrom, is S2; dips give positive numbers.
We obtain 3.3 Angstrom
